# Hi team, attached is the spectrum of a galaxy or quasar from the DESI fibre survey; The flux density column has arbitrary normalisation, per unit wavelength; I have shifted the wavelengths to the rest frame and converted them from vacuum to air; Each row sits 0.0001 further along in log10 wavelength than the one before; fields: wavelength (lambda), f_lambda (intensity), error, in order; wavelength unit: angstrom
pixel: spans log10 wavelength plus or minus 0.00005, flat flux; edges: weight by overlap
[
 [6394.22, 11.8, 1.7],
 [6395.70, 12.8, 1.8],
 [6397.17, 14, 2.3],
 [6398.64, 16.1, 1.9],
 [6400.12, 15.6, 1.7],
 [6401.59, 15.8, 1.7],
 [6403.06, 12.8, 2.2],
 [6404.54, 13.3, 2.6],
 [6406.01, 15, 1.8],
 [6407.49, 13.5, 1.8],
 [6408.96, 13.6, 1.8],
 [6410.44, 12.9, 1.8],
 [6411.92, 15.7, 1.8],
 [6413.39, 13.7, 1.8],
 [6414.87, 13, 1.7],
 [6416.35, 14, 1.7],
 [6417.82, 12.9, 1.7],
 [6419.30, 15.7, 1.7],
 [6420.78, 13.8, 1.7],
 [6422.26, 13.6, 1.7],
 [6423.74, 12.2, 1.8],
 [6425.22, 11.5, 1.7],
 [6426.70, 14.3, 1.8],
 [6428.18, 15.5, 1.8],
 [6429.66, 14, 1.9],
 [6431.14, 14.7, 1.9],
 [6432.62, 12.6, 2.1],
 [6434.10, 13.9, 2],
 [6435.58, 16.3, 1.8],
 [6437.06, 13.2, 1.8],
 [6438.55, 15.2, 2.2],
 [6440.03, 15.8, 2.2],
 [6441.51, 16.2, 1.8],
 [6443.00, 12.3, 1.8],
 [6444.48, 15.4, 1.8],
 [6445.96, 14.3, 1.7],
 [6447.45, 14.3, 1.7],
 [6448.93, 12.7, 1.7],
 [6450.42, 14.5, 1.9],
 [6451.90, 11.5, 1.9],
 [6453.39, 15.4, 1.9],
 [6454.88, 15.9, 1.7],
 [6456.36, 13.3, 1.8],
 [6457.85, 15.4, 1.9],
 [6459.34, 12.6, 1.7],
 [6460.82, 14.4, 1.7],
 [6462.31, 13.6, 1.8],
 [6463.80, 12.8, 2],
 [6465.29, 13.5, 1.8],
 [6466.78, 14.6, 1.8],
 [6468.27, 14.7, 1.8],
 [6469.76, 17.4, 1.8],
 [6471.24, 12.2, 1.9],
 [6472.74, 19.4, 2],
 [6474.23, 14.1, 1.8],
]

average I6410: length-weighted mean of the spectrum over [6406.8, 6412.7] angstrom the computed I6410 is 13.9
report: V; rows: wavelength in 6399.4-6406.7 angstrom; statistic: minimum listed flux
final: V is 12.8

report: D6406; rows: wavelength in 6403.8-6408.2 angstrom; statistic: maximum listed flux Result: 15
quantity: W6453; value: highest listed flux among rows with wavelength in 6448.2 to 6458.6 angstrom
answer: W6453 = 15.9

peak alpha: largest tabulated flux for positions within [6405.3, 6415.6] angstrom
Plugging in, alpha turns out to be 15.7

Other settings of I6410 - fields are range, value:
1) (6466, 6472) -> 14.7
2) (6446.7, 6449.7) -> 13.5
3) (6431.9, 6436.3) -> 14.3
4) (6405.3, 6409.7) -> 14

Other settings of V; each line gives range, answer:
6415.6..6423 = 12.9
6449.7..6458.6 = 11.5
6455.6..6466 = 12.6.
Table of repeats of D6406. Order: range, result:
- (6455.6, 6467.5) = 15.4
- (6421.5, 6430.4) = 15.5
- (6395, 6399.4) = 16.1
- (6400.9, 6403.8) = 15.8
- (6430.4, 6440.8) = 16.3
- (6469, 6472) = 17.4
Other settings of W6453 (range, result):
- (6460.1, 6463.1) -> 14.4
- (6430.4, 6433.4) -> 14.7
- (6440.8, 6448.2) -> 16.2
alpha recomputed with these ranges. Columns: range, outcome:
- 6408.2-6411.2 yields 13.6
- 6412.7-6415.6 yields 13.7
